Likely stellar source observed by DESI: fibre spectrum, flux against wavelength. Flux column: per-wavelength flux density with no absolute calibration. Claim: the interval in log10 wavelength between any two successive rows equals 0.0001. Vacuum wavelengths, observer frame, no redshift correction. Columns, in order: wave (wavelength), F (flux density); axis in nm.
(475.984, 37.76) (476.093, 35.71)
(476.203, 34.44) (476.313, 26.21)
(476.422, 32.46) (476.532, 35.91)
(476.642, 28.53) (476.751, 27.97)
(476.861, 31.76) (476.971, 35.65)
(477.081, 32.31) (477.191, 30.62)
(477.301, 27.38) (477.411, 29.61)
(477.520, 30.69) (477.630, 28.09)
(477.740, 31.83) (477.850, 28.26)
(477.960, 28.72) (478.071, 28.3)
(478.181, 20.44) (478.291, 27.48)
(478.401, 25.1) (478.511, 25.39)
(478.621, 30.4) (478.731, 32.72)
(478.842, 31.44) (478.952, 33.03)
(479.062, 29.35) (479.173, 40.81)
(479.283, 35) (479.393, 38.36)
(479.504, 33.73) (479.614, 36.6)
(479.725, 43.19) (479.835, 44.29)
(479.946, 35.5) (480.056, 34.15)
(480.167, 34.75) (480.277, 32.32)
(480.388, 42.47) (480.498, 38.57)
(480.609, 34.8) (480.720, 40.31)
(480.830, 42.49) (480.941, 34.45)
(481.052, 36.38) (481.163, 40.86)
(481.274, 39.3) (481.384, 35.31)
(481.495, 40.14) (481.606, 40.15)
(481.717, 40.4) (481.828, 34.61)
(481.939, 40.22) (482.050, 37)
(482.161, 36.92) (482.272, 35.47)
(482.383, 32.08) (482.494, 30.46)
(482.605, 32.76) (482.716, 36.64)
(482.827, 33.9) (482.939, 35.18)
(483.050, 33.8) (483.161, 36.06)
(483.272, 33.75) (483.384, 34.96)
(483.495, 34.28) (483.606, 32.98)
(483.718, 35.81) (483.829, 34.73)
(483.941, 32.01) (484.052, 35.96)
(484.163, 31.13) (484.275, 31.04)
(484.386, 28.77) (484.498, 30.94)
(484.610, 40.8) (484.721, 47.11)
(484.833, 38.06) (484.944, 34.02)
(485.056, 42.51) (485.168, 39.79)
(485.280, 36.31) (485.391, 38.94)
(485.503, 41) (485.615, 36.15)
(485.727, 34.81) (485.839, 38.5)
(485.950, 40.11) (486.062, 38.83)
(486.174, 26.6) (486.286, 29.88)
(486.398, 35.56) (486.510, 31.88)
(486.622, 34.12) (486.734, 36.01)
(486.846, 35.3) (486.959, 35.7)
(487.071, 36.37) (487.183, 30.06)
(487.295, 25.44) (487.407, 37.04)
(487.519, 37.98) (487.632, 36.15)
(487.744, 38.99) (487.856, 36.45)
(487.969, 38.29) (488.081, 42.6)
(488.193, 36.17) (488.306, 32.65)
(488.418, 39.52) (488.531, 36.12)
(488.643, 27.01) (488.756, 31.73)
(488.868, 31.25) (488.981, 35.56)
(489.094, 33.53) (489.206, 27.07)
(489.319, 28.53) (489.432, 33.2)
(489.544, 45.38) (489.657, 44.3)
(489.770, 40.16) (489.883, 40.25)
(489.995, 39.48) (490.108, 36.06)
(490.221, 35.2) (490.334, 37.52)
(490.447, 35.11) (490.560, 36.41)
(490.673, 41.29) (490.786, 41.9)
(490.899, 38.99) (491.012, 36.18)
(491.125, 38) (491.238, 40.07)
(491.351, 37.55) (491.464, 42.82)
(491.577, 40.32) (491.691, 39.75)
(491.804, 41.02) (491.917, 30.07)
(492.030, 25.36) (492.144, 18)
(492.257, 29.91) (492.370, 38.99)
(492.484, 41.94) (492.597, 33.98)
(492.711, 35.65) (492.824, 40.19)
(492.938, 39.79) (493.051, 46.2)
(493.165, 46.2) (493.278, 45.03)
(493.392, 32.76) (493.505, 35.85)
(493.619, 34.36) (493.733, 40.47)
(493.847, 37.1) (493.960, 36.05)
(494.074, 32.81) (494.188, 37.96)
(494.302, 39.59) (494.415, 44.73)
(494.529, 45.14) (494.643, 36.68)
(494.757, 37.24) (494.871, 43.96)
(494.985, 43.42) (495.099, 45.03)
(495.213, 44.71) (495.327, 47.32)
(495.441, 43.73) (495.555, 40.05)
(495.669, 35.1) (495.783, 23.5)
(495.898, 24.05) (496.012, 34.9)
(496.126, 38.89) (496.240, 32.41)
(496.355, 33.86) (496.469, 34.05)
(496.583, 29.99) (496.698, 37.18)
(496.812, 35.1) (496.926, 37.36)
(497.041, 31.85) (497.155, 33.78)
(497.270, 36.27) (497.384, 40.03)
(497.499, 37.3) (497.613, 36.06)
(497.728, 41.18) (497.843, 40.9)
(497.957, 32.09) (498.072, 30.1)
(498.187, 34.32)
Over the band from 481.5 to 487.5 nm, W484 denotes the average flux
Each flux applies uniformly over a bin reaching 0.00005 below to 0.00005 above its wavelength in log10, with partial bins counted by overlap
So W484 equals 35.4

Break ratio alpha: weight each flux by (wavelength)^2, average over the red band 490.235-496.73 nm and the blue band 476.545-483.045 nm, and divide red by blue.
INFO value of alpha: 1.2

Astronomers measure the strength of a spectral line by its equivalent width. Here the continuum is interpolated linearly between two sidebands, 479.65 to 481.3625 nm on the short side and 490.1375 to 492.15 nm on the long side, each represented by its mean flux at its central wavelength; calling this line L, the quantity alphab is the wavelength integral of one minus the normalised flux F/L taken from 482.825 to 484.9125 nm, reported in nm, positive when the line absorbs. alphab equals 0.16 nm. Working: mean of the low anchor 38.2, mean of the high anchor 36.9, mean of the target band 34.8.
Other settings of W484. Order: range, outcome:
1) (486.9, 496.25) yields 37.1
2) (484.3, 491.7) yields 36.5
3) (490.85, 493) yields 36.3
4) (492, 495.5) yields 38.8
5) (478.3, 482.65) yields 35.9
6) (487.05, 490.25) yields 35.6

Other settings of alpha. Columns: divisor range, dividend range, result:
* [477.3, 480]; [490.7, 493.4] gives 1.25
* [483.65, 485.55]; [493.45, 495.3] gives 1.14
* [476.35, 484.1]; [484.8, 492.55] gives 1.09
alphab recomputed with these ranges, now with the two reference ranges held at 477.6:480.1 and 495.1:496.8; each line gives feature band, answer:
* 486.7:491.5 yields -0.26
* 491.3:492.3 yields 0.03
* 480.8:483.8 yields -0.28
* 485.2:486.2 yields -0.10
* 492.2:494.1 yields -0.15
